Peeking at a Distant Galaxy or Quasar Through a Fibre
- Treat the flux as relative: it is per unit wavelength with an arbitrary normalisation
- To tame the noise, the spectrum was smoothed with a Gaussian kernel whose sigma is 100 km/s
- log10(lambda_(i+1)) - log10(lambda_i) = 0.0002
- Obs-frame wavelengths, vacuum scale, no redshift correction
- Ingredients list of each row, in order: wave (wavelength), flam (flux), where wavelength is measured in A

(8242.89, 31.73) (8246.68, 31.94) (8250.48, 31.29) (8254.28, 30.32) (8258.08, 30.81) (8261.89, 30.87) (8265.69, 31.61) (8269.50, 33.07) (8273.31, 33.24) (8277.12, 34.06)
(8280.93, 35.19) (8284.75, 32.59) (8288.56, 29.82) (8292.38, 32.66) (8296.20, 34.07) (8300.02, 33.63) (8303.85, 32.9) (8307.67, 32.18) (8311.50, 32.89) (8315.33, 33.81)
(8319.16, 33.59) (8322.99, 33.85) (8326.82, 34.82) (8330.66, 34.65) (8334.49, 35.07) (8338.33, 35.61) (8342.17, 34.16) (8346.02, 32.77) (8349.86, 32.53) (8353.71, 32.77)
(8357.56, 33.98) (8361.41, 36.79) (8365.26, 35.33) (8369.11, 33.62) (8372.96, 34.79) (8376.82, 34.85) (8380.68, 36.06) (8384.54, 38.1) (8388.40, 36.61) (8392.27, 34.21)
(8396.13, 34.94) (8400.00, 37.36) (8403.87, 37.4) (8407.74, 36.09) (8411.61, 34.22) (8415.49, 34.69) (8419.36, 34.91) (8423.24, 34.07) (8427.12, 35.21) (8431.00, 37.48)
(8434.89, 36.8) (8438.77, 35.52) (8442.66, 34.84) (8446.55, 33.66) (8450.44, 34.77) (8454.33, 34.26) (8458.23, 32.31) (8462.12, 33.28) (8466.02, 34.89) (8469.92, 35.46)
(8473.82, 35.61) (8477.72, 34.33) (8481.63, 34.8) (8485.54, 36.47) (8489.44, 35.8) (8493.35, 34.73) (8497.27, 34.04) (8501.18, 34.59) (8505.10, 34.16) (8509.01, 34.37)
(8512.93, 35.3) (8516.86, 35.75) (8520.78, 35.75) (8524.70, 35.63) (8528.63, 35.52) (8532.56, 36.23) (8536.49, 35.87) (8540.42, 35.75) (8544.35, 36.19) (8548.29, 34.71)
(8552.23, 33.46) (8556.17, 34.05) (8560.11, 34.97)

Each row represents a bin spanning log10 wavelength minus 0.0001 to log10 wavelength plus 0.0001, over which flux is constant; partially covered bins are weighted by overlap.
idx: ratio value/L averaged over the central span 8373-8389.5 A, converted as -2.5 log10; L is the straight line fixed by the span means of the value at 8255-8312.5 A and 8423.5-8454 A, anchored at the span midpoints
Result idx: -0.06 mag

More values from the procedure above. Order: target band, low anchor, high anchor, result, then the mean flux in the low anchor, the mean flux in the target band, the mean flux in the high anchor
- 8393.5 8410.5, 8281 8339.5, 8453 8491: -0.06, 33.5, 36.3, 34.7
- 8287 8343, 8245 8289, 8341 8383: -0.01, 32.1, 33.6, 34.4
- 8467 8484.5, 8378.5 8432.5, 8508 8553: 0.02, 35.8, 35.1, 35.4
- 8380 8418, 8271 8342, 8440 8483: -0.06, 33.6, 36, 34.4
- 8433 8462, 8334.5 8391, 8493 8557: 0.01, 34.9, 34.5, 35.1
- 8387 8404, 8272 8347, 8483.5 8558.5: -0.05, 33.6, 35.9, 35.2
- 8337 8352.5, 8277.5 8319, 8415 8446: 0.01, 33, 33.6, 35.4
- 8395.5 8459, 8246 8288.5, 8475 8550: -0.03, 32.2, 35.3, 35.3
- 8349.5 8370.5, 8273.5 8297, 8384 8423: 0.01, 33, 34.3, 35.7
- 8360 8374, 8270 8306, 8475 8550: -0.04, 33.1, 35.1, 35.3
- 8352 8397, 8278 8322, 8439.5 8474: -0.05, 33.1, 35.2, 34.3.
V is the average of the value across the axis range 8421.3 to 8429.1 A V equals 34.7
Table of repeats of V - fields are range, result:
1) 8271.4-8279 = 33.6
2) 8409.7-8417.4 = 34.4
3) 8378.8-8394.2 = 36.2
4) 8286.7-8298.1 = 32.2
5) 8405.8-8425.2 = 34.8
